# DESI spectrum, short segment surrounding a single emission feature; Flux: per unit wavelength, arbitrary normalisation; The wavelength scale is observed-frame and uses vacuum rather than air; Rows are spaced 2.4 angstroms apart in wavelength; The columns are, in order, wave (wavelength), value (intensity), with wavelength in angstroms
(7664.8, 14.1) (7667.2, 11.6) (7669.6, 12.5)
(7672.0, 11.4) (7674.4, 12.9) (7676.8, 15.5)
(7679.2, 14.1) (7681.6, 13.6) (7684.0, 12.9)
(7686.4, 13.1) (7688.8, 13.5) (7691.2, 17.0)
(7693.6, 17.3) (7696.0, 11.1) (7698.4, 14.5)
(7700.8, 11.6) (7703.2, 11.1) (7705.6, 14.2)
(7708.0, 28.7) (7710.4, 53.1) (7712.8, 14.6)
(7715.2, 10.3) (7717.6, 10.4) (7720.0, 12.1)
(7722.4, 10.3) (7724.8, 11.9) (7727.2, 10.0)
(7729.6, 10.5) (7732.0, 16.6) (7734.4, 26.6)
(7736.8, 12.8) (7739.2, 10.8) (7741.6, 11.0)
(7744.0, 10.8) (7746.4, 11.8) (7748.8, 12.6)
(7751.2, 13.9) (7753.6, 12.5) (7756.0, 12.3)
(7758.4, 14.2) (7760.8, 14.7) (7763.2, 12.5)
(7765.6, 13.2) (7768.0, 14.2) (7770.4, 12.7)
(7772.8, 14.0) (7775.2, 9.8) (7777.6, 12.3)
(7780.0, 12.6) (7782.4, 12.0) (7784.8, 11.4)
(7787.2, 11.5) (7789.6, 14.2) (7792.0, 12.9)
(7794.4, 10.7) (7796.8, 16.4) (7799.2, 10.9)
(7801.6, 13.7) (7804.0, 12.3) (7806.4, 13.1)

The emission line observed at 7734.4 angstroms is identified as [N II]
